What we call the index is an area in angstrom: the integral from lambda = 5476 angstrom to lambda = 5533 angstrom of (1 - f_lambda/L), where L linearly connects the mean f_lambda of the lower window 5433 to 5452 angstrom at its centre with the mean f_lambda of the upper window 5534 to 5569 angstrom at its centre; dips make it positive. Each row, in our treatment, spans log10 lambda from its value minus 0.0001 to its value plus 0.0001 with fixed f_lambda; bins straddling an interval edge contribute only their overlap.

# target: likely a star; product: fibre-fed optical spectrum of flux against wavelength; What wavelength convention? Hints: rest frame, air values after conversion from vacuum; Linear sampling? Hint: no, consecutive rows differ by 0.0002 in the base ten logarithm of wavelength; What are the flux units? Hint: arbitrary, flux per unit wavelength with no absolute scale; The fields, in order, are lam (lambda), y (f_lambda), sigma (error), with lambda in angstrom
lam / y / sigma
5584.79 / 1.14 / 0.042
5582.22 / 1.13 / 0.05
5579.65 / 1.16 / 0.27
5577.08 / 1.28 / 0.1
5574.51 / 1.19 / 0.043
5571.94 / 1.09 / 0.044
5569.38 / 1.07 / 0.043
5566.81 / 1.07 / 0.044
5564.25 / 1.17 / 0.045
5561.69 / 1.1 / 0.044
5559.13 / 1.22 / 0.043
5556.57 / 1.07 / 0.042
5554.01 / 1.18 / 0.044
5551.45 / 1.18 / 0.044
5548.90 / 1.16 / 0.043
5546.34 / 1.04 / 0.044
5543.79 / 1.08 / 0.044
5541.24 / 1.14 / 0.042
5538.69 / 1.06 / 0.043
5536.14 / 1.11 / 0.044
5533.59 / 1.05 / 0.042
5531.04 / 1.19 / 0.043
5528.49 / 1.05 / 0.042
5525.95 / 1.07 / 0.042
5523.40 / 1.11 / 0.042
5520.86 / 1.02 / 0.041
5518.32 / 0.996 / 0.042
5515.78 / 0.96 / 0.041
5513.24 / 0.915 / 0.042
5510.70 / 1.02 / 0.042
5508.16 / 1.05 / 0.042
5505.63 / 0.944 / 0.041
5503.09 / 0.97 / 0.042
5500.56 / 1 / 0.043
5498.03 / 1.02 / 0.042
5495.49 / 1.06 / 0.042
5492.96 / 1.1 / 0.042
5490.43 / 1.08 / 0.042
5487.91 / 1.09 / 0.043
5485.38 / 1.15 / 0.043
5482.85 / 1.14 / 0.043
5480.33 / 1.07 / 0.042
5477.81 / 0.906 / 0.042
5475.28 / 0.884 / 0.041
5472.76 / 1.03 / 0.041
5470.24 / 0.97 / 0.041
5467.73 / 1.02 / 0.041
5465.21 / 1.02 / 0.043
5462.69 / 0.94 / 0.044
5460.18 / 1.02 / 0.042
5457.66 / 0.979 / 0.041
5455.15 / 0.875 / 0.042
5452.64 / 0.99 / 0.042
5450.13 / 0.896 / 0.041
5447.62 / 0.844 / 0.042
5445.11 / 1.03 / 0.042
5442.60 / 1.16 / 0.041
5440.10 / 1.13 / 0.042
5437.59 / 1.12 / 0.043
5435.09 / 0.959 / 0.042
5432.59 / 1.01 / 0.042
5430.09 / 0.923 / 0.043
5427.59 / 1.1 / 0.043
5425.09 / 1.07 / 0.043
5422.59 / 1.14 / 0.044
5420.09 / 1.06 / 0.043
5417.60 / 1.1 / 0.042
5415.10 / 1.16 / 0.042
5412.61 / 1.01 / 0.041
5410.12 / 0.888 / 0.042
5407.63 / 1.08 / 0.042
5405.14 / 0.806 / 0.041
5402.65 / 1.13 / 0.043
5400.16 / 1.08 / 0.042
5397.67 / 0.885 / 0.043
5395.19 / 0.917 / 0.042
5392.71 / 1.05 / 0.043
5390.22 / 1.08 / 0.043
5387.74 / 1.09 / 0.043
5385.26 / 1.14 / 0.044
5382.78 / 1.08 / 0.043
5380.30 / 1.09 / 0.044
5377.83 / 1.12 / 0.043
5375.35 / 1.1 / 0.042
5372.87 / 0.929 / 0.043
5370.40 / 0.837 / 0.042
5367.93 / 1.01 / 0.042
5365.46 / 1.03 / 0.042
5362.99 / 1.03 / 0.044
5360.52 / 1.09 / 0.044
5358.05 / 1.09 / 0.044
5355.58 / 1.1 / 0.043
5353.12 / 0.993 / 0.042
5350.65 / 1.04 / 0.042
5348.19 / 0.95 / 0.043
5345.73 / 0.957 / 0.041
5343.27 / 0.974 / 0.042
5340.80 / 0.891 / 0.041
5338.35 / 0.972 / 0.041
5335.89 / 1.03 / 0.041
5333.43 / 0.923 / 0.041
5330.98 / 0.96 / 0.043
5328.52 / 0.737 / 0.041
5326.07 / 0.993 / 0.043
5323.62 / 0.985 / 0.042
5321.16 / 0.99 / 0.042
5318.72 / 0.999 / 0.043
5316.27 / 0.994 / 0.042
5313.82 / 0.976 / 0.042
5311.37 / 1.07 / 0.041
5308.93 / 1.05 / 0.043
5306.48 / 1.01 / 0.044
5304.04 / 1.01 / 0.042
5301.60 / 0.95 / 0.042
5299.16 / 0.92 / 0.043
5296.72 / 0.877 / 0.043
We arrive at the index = 1.86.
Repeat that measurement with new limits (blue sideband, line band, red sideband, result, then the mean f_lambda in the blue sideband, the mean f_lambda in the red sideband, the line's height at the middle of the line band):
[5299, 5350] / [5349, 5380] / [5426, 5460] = -1.58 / 0.971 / 1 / 0.981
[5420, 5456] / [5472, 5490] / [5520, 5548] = 0.16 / 1.02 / 1.09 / 1.05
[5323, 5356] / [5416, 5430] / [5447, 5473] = -1.73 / 0.961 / 0.963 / 0.962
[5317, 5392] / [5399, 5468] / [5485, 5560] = 1.10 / 1.01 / 1.07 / 1.04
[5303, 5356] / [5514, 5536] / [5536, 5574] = 0.89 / 0.98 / 1.12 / 1.1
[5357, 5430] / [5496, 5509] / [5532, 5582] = 1.18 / 1.04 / 1.13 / 1.1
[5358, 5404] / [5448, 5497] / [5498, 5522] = -0.31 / 1.04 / 0.988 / 1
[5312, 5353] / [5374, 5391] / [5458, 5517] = -2.08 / 0.963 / 1.01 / 0.98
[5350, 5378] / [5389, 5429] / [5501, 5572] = 0.19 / 1.03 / 1.07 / 1.04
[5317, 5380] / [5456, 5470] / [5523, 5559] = 0.94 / 0.991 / 1.11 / 1.06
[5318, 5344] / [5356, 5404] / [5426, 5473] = -3.52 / 0.949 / 1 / 0.97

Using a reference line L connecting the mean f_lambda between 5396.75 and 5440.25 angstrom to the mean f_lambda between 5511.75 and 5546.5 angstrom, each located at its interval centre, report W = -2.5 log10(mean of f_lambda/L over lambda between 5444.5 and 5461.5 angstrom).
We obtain 0.11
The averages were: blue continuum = 1.03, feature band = 0.945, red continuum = 1.06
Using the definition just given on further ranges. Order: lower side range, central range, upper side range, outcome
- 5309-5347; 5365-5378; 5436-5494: -0.01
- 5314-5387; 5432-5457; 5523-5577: 0.06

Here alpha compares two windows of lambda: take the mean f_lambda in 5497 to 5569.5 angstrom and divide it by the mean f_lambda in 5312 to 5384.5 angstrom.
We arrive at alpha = 1.1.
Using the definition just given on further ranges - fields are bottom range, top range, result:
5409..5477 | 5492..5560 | 1.05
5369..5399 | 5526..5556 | 1.08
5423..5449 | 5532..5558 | 1.07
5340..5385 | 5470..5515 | 1.00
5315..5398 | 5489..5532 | 1.03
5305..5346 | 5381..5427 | 1.07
